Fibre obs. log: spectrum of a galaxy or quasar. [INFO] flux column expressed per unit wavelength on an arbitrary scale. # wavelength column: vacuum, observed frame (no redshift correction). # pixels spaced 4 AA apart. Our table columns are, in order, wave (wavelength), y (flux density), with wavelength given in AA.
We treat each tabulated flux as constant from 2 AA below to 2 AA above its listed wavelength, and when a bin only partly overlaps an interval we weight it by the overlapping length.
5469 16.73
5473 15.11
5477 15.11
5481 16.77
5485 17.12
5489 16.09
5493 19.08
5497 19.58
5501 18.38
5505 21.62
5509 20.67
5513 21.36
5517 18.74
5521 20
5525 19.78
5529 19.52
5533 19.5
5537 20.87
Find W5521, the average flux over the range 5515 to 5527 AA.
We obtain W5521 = 19.5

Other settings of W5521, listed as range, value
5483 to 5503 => 18.1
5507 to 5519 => 20.3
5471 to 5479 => 15.1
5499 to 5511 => 20.2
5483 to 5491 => 16.6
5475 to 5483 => 15.9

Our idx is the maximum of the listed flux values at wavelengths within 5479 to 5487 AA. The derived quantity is 17.12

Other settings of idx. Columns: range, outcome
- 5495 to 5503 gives 19.58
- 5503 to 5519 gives 21.62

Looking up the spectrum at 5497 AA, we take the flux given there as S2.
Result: 19.58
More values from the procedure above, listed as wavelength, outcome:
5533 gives 19.5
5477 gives 15.11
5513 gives 21.36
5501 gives 18.38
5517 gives 18.74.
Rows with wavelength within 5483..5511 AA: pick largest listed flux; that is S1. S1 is 21.62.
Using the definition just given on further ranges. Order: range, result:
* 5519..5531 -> 20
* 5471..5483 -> 16.77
